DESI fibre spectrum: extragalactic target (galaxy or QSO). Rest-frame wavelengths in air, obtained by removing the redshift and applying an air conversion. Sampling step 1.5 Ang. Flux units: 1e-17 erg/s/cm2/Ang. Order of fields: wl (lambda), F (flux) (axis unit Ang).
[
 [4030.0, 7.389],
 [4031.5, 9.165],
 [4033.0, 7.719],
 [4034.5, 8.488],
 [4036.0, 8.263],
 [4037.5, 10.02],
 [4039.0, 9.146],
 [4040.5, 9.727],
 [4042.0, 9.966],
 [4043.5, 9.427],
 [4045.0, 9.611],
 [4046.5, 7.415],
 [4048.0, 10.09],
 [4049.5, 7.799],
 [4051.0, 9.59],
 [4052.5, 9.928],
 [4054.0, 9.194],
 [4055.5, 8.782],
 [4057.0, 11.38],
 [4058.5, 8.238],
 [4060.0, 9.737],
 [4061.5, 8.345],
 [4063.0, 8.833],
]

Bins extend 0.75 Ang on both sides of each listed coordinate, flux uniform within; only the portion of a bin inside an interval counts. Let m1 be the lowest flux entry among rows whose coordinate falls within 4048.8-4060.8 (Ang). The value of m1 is 7.799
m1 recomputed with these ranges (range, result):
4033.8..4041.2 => 8.263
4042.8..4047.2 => 7.415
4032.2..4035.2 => 7.719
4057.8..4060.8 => 8.238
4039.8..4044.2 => 9.427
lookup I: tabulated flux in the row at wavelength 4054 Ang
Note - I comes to 9.194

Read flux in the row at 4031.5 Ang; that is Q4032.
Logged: 9.165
